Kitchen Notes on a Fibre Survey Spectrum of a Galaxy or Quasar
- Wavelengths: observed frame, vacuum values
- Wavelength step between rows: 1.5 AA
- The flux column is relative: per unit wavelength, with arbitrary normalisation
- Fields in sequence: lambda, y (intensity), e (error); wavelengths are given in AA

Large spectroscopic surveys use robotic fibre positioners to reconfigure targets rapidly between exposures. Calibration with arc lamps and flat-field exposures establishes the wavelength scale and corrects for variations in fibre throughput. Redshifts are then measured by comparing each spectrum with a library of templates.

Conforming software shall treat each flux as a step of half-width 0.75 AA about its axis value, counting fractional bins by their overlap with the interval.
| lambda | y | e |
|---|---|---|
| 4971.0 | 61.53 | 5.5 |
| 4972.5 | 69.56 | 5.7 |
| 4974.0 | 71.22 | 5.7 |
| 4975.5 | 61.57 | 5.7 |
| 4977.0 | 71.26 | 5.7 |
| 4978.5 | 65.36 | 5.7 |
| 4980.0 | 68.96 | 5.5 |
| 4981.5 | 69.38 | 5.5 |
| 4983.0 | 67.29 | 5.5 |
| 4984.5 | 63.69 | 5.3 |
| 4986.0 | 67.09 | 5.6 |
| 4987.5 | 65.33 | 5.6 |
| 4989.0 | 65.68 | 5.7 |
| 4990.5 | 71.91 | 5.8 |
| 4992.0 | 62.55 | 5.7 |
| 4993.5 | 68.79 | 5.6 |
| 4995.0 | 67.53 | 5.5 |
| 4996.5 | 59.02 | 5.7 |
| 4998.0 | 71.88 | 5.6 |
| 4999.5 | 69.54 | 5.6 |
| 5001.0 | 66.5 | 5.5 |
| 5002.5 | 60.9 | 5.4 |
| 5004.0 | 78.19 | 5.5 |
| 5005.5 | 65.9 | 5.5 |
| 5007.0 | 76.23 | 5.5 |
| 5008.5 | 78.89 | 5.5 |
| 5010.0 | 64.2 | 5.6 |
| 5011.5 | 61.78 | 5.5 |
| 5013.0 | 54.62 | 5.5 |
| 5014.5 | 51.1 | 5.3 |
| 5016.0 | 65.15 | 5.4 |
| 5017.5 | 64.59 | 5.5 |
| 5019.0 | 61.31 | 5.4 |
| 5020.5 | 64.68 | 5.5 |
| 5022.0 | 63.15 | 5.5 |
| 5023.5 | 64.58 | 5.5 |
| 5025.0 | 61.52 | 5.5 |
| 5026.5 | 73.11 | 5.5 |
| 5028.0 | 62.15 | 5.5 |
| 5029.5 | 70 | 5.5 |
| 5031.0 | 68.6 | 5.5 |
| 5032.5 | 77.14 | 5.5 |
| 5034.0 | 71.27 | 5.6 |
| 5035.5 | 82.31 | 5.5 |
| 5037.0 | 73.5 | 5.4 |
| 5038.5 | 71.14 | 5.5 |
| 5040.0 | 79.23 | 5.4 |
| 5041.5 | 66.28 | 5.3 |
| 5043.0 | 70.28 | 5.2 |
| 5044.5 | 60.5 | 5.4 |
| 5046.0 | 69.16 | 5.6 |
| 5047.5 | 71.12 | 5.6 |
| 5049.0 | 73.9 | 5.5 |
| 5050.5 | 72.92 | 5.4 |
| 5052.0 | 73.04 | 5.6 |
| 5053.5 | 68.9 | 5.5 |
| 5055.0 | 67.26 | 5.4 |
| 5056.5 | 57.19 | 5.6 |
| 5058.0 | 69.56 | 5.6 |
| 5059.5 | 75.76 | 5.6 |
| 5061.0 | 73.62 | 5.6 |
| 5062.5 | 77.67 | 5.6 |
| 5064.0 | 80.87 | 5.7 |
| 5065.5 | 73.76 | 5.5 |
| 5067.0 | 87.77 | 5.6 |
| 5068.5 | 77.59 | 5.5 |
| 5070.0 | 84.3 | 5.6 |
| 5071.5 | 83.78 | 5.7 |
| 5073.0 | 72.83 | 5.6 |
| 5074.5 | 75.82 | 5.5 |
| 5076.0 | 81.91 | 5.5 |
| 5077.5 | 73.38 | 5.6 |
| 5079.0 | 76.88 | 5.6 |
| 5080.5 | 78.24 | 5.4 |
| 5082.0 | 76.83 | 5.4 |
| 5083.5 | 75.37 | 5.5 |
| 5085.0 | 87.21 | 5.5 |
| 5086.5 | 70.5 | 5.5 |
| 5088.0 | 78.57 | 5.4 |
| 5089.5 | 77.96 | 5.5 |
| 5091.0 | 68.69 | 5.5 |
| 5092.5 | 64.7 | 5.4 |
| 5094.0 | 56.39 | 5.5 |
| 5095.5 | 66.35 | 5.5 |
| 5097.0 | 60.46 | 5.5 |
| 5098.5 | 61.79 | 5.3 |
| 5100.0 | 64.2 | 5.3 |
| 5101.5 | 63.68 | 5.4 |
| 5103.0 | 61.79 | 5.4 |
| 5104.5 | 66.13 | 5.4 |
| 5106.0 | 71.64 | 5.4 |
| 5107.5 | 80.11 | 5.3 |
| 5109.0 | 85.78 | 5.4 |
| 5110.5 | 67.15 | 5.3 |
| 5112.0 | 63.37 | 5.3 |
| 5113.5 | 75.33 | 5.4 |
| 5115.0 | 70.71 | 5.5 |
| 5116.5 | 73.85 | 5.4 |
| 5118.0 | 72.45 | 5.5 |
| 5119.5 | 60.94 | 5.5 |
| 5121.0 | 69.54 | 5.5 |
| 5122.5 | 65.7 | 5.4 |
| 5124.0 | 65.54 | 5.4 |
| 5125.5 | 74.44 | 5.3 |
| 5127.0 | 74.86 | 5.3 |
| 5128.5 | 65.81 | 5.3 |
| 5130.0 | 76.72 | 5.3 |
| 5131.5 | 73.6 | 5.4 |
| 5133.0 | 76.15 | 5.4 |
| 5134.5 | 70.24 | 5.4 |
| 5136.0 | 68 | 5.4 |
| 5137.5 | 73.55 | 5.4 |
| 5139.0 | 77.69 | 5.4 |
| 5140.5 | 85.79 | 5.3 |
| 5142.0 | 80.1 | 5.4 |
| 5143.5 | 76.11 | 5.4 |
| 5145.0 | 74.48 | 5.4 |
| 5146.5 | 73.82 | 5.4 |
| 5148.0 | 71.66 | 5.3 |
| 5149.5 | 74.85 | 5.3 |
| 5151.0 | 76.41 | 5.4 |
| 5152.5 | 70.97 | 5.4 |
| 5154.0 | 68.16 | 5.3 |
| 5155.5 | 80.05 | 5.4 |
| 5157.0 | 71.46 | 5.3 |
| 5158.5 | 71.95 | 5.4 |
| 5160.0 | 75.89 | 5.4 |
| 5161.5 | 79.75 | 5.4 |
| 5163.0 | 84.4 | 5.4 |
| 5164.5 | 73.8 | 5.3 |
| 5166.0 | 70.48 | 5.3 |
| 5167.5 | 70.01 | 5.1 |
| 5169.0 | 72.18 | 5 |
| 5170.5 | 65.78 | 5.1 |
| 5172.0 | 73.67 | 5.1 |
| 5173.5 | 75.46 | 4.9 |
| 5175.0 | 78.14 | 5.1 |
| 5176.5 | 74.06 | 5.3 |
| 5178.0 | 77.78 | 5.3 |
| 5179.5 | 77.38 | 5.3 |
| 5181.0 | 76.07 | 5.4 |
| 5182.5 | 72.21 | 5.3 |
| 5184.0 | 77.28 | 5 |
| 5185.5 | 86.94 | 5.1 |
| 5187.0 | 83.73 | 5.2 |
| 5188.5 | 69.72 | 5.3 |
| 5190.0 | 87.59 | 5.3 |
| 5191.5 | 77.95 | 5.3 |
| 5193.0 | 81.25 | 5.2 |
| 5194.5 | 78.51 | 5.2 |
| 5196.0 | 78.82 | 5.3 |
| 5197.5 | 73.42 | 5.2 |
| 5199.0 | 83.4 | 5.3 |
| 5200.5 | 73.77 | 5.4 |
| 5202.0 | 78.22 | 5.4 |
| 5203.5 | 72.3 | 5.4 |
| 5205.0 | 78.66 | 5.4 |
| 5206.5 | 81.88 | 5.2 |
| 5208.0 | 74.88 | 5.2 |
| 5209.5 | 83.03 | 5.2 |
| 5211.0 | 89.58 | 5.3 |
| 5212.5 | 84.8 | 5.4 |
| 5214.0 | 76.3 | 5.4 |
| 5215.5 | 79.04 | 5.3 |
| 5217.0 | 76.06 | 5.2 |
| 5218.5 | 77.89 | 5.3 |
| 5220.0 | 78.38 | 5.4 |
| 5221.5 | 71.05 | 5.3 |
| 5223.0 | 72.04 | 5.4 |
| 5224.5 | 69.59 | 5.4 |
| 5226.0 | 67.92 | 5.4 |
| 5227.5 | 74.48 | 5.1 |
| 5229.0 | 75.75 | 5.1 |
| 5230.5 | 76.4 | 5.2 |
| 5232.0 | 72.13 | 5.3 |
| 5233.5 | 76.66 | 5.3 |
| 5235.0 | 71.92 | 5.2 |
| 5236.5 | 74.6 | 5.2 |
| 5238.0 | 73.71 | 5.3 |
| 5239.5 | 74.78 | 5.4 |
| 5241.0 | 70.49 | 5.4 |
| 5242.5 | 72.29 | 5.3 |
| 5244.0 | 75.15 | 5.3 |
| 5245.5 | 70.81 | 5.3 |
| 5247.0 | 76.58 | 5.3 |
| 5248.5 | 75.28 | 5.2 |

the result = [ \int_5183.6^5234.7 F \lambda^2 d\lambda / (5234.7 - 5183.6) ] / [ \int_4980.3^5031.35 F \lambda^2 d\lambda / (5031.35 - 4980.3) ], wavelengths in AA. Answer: 1.27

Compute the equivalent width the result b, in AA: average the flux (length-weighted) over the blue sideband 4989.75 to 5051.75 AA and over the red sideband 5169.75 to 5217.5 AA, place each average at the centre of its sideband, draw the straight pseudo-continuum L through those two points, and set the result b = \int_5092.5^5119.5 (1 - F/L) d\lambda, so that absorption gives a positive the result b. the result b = 1.85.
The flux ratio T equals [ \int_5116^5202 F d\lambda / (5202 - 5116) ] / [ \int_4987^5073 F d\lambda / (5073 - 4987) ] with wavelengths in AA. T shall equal 1.1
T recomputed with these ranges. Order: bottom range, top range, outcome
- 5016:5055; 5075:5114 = 1.03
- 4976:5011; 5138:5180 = 1.10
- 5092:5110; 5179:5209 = 1.17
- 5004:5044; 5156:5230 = 1.13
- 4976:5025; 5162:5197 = 1.16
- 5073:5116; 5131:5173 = 1.04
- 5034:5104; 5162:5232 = 1.06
